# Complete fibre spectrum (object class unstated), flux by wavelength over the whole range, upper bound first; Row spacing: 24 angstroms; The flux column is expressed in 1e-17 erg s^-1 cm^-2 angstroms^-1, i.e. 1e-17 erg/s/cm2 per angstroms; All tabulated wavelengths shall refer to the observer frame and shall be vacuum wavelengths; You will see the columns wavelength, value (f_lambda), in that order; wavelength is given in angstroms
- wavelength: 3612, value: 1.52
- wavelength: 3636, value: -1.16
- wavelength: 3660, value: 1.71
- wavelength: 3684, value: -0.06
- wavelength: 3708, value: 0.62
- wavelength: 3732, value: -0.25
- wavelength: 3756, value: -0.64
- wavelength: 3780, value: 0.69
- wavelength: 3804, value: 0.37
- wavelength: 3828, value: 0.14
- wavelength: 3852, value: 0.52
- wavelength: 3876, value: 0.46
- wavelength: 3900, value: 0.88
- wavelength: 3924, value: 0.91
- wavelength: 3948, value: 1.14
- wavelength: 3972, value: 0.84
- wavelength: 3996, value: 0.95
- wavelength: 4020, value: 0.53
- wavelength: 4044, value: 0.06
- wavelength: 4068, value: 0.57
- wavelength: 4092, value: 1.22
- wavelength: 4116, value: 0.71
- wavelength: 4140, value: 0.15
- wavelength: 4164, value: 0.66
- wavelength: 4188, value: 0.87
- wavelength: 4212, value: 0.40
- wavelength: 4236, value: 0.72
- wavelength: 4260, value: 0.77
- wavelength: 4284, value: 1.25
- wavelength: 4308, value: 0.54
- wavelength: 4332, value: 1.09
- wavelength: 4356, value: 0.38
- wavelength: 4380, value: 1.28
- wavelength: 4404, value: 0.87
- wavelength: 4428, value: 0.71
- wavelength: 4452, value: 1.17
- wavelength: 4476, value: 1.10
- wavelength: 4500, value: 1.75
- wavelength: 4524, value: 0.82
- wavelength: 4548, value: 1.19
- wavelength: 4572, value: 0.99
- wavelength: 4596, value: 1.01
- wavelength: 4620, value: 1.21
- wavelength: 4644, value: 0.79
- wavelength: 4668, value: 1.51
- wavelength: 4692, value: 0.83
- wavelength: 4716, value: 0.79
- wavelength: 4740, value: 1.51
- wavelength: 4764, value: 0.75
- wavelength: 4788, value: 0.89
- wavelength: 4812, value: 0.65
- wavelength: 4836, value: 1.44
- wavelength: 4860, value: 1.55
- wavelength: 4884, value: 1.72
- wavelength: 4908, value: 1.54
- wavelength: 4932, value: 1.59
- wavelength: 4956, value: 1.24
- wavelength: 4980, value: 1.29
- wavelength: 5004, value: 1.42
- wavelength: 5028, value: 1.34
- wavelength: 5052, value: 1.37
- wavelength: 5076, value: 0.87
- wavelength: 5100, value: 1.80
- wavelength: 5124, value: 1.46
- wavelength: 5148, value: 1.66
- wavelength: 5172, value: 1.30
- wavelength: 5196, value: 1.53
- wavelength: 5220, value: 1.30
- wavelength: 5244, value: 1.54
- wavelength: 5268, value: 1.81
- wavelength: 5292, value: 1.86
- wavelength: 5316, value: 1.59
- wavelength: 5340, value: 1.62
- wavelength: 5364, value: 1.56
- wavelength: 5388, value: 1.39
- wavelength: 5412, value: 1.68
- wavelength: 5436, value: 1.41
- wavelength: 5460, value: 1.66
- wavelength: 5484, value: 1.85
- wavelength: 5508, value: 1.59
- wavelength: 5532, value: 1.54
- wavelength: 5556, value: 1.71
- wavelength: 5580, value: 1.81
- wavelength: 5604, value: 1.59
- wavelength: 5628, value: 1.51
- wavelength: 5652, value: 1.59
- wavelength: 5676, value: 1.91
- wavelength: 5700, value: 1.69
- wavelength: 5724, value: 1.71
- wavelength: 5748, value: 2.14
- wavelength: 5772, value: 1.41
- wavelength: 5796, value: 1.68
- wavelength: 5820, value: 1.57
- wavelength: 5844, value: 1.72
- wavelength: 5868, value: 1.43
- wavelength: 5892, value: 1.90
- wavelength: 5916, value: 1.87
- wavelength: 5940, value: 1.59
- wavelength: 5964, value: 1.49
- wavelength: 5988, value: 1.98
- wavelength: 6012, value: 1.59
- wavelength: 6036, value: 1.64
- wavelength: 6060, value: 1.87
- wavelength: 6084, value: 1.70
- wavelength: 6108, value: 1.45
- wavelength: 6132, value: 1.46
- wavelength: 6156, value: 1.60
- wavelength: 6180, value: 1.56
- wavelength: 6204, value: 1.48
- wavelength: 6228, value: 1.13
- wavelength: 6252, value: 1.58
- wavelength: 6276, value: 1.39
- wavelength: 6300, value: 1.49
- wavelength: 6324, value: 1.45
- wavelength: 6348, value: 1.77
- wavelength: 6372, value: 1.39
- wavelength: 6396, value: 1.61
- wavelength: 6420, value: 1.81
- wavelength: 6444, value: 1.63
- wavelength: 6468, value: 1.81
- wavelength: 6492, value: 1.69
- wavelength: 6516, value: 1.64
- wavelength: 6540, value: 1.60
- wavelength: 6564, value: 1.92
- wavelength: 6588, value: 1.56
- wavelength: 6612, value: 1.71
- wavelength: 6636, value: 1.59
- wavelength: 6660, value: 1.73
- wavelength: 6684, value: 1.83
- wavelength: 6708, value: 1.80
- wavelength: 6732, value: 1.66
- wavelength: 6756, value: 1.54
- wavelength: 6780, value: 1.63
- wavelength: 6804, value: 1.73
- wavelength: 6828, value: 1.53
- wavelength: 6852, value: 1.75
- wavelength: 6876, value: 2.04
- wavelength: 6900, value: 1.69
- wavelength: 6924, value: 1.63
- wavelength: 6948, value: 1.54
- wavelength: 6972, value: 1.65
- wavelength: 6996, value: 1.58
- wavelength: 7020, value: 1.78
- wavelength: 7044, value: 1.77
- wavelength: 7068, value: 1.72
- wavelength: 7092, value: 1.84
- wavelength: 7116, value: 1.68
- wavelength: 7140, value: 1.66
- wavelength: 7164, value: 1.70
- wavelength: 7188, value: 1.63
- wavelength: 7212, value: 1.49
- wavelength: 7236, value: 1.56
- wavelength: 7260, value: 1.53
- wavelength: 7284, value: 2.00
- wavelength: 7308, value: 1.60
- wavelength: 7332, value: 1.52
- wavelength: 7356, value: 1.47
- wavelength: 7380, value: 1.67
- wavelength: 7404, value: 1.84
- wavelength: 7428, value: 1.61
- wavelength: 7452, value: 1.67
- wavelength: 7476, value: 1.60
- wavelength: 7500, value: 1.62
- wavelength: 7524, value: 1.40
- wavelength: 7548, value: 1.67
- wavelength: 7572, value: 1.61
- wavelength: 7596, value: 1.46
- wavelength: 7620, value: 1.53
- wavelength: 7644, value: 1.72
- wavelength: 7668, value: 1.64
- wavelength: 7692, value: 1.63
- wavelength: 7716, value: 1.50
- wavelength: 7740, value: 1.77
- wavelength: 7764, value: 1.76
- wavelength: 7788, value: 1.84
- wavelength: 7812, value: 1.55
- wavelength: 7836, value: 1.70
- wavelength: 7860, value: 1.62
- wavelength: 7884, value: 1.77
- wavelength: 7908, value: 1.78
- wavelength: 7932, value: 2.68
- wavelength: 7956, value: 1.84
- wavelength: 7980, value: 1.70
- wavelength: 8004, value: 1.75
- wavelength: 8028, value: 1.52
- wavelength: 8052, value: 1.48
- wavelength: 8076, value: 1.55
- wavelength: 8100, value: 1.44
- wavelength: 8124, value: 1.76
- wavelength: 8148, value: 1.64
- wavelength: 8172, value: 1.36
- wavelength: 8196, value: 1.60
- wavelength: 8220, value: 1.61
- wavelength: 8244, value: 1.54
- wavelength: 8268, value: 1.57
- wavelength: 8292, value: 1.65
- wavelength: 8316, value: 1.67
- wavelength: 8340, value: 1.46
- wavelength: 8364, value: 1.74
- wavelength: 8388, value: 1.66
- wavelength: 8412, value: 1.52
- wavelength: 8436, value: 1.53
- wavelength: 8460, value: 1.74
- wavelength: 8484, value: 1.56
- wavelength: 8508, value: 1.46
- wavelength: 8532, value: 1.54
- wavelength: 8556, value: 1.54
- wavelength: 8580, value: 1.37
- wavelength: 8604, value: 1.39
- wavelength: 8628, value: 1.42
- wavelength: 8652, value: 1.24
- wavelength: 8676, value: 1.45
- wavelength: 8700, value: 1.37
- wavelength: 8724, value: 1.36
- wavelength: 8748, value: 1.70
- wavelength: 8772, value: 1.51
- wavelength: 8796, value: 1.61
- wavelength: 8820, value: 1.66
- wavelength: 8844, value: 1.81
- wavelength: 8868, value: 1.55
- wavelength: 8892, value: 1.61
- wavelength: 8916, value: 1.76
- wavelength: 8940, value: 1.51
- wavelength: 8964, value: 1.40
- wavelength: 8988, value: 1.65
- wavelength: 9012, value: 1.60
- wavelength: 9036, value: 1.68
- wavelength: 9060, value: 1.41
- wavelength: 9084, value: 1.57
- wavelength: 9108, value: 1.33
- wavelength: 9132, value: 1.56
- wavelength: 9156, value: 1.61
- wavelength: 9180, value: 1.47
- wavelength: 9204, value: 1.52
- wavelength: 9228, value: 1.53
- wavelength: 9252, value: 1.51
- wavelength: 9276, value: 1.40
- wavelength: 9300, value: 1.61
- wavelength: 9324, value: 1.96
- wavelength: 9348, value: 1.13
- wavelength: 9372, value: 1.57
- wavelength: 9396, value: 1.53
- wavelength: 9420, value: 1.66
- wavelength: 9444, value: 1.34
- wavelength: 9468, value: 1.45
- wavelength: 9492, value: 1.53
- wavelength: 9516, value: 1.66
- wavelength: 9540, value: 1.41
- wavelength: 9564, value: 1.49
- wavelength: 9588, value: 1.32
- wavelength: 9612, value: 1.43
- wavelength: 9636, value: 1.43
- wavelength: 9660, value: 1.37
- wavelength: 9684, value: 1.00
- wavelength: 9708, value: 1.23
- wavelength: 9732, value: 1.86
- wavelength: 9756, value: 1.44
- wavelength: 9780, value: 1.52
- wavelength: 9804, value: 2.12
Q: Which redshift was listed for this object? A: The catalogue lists 0.209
